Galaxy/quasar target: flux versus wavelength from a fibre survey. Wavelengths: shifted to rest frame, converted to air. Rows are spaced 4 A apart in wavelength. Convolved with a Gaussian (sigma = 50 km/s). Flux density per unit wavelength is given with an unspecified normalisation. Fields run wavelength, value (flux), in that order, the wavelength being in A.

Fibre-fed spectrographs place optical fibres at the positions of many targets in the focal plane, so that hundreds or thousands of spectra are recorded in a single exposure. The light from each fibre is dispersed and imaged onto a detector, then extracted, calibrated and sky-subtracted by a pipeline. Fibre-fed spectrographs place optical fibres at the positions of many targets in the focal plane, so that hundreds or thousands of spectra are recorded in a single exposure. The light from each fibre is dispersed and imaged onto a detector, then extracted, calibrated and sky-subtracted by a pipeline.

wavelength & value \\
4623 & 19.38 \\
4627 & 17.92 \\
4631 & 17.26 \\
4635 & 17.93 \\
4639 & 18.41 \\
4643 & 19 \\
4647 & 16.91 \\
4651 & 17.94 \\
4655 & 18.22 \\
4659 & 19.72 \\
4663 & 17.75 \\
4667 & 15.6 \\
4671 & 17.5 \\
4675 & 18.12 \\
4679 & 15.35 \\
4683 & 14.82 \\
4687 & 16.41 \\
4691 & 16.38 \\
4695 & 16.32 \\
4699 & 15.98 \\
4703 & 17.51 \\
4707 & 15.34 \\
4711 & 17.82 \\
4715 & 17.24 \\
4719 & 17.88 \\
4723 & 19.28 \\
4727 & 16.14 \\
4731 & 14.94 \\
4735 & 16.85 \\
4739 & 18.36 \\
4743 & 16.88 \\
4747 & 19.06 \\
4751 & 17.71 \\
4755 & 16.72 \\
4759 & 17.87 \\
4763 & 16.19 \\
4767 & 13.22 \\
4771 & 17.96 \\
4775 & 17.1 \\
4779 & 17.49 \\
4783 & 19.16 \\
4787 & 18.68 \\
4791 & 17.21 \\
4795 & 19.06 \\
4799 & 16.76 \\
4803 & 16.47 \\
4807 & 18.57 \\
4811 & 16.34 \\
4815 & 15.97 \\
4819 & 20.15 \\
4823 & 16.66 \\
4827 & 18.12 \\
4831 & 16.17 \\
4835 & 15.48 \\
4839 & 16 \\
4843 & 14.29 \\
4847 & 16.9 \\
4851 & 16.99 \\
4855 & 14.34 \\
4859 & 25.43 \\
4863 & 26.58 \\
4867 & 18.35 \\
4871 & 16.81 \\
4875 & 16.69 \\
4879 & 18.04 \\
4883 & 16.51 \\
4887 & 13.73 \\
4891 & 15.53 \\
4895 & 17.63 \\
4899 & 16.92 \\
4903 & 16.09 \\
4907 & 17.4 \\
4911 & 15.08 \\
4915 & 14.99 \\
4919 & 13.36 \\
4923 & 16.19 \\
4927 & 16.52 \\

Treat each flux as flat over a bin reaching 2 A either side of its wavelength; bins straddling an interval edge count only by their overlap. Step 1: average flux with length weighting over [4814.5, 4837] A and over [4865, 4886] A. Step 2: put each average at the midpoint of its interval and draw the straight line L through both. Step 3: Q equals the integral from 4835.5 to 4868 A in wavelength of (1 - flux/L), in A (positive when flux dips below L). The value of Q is -2.5 A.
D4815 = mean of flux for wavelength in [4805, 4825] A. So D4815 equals 17.5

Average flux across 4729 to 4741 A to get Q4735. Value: 16.7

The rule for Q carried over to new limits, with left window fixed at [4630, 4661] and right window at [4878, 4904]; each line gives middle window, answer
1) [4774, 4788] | -0.81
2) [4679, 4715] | 2.99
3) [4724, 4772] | 1.53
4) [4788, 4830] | -1.47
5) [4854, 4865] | -4.18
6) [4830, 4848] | 1.10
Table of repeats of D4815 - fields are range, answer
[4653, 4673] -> 17.8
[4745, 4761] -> 17.8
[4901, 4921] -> 15.4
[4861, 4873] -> 20.6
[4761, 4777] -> 16.1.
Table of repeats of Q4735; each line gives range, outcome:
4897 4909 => 16.8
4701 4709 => 16.4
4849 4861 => 18.9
